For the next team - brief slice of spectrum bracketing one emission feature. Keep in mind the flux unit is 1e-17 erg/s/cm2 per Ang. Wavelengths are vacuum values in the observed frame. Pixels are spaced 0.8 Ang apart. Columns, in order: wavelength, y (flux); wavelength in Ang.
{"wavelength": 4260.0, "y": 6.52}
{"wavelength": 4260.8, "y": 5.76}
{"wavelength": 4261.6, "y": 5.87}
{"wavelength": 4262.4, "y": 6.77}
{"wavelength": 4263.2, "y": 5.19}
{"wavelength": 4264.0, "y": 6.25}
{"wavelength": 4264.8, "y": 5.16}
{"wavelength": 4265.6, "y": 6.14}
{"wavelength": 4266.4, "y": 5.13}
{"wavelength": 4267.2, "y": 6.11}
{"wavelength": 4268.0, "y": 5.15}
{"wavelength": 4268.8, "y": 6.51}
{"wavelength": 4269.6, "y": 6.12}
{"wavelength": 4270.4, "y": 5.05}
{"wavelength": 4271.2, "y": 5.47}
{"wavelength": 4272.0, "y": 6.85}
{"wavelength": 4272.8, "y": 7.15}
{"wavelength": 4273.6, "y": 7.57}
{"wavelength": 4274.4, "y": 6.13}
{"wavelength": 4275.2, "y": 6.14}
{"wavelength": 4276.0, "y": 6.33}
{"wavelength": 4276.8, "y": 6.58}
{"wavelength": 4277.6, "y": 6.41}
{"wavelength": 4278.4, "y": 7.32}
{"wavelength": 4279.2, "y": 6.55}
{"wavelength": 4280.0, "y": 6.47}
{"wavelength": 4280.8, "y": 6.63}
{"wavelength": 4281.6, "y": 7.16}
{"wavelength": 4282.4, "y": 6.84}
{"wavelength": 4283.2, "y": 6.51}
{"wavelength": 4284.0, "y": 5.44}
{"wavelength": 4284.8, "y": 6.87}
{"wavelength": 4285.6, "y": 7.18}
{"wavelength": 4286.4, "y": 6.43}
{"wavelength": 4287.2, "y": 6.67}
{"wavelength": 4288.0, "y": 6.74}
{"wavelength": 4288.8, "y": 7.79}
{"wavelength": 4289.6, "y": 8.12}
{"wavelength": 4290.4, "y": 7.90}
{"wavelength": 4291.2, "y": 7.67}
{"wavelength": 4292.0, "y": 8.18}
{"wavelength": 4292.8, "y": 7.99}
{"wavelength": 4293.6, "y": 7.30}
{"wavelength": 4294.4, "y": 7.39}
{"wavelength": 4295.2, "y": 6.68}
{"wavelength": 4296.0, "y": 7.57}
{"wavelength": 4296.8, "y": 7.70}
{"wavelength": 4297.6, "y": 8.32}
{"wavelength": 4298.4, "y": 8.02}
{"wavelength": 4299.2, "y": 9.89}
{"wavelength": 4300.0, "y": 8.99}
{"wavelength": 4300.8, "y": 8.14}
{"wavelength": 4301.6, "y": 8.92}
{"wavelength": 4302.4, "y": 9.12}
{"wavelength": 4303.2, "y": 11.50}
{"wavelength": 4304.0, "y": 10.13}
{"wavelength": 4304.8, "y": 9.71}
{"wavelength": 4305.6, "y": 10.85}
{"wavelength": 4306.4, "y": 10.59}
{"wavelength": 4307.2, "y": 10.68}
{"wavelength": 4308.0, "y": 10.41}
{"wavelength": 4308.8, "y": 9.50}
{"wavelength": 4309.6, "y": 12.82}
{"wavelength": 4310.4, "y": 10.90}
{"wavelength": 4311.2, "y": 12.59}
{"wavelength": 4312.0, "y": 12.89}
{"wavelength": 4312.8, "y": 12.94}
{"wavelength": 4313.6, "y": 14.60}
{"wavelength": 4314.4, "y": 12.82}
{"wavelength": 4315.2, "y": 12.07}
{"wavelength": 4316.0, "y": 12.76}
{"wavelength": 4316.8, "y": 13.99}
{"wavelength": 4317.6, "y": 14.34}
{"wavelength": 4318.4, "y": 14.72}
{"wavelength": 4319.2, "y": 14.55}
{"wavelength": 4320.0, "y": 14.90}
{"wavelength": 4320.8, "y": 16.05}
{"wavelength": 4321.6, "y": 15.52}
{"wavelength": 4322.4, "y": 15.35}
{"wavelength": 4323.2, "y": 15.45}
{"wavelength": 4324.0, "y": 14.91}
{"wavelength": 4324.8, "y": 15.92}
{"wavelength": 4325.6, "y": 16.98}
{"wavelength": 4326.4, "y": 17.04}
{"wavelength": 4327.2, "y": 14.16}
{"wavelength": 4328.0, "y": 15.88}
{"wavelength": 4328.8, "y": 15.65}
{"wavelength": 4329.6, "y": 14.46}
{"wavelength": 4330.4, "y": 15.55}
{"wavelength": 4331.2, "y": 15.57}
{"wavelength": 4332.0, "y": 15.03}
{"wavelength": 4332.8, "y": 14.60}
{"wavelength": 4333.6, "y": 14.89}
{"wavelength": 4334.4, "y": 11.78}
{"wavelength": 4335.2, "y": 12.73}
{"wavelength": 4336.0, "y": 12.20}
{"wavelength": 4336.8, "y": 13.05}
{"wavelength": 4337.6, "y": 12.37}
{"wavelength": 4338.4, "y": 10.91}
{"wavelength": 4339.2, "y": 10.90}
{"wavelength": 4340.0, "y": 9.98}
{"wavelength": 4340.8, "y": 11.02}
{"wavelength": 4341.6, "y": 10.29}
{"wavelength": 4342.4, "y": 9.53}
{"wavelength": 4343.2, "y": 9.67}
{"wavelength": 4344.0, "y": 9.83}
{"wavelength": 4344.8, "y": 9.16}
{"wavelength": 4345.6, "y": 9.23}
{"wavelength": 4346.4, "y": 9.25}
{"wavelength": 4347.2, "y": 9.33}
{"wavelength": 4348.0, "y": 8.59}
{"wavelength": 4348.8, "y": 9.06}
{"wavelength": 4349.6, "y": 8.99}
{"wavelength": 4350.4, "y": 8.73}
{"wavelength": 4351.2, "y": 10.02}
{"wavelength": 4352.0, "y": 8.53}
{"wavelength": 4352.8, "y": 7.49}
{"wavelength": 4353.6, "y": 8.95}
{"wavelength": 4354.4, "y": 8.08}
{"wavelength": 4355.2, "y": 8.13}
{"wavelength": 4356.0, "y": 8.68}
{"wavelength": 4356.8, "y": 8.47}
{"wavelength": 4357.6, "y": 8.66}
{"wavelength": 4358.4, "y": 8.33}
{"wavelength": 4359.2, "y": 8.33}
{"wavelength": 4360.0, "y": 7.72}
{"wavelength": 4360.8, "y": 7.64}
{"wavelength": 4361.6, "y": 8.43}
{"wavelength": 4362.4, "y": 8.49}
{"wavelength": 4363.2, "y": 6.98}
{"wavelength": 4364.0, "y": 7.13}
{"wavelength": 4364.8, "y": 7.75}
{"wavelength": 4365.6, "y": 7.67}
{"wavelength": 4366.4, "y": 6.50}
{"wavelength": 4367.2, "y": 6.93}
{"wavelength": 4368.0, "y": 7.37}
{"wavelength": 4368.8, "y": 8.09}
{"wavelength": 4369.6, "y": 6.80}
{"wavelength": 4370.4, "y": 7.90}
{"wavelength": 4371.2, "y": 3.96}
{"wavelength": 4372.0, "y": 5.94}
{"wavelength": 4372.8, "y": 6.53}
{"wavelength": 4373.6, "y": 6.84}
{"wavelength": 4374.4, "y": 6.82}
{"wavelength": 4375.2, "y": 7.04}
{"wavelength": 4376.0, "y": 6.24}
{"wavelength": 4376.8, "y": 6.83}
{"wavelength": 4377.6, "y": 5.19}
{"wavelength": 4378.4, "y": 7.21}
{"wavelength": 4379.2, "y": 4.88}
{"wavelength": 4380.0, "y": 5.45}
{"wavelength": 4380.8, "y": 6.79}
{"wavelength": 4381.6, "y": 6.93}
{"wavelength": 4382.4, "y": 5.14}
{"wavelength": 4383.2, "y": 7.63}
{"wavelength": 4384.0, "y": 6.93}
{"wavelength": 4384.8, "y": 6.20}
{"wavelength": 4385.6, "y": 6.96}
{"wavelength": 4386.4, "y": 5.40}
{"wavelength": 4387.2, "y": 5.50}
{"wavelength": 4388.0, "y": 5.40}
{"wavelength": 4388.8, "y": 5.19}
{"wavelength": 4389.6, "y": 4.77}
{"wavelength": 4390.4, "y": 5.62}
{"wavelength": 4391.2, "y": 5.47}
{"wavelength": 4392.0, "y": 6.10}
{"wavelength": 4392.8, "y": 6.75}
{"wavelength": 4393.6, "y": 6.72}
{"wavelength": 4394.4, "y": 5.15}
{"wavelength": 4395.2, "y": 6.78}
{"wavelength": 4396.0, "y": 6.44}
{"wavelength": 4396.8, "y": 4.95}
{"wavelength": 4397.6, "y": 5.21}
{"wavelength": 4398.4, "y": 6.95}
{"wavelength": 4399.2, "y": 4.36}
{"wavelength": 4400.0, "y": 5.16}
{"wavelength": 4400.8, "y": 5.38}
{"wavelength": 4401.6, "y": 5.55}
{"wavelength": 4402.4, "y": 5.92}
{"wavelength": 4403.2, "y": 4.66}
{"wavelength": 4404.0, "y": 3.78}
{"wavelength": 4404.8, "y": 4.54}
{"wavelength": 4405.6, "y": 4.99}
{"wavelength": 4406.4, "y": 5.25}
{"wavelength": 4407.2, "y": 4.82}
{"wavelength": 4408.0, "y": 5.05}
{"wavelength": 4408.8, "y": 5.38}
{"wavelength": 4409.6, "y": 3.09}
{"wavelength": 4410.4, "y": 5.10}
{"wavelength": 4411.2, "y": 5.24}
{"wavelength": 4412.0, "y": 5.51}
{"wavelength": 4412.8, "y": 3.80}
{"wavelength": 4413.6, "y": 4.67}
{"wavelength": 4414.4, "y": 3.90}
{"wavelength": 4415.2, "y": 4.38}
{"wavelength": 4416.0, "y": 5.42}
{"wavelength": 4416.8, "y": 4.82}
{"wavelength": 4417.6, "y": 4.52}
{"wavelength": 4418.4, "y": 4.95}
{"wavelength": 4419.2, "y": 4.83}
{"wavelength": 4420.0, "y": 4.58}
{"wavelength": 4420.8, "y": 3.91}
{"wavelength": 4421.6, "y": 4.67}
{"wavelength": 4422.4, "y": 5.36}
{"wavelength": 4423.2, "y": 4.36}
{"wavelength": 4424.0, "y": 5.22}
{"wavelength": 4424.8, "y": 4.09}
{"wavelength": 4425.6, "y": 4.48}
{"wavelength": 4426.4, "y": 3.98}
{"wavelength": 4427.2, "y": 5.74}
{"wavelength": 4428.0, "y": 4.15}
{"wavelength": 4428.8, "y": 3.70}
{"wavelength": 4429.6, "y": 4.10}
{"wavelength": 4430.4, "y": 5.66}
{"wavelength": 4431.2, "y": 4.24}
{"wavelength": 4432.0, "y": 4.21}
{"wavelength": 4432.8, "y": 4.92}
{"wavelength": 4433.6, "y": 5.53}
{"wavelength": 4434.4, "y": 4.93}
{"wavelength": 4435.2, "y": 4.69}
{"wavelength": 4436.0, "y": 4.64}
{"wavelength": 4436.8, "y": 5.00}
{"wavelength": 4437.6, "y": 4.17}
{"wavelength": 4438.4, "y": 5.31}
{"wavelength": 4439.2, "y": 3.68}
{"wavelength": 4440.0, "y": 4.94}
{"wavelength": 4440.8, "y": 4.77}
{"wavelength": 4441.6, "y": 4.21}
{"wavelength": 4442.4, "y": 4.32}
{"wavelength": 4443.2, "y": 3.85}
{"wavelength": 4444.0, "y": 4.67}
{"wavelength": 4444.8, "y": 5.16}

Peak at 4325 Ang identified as C IV 1549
